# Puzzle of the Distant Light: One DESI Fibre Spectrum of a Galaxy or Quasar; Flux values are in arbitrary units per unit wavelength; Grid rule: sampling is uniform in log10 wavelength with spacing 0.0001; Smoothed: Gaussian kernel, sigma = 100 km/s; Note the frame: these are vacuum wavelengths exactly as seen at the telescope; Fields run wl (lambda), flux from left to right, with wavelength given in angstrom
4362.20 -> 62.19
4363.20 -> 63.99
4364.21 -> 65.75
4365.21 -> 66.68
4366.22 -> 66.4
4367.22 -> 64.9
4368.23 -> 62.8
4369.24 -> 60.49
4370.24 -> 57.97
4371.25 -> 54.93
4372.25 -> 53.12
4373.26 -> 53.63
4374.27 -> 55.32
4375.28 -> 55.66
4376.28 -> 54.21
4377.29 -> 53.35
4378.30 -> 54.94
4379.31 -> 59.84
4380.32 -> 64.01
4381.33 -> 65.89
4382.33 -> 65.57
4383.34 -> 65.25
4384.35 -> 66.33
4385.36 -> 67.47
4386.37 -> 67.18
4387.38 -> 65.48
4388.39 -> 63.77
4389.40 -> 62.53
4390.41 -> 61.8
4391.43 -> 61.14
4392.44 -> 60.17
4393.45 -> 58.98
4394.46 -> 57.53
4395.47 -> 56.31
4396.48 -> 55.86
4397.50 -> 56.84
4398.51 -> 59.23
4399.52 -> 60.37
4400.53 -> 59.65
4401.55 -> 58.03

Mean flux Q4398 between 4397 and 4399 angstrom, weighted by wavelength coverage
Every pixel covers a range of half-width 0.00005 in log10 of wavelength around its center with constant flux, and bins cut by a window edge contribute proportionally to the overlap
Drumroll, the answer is 58.1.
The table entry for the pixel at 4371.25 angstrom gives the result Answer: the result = 54.93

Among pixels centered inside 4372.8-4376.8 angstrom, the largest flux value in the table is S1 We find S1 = 55.66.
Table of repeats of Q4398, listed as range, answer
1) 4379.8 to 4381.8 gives 64.8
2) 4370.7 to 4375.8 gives 54.6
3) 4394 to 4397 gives 56.5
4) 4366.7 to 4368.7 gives 63.9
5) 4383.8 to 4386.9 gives 66.9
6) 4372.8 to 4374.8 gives 54.4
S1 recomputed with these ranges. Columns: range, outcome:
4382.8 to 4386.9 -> 67.47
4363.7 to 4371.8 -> 66.68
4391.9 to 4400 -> 60.37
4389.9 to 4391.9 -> 61.8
